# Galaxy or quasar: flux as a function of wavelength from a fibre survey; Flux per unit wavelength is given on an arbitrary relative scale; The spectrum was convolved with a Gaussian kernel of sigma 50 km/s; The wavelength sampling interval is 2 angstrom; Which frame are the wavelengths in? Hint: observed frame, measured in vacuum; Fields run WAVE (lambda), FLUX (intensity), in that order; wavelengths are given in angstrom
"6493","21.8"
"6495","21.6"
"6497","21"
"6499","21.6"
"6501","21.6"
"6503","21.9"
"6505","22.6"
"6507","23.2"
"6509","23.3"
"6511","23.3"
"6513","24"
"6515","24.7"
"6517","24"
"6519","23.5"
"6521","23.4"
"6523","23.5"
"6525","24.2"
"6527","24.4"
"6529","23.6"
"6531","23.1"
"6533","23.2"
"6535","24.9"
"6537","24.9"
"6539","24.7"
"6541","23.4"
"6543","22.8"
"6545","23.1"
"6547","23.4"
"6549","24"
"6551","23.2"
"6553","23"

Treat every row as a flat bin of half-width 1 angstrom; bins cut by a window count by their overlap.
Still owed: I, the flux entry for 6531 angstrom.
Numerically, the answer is 23.1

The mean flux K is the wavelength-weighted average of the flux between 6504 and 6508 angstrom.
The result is 22.9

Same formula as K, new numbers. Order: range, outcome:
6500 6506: 22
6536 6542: 24.3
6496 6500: 21.3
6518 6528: 23.8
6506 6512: 23.3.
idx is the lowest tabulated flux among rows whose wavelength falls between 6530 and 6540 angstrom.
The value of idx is 23.1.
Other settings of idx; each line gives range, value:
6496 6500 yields 21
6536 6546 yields 22.8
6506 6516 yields 23.2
